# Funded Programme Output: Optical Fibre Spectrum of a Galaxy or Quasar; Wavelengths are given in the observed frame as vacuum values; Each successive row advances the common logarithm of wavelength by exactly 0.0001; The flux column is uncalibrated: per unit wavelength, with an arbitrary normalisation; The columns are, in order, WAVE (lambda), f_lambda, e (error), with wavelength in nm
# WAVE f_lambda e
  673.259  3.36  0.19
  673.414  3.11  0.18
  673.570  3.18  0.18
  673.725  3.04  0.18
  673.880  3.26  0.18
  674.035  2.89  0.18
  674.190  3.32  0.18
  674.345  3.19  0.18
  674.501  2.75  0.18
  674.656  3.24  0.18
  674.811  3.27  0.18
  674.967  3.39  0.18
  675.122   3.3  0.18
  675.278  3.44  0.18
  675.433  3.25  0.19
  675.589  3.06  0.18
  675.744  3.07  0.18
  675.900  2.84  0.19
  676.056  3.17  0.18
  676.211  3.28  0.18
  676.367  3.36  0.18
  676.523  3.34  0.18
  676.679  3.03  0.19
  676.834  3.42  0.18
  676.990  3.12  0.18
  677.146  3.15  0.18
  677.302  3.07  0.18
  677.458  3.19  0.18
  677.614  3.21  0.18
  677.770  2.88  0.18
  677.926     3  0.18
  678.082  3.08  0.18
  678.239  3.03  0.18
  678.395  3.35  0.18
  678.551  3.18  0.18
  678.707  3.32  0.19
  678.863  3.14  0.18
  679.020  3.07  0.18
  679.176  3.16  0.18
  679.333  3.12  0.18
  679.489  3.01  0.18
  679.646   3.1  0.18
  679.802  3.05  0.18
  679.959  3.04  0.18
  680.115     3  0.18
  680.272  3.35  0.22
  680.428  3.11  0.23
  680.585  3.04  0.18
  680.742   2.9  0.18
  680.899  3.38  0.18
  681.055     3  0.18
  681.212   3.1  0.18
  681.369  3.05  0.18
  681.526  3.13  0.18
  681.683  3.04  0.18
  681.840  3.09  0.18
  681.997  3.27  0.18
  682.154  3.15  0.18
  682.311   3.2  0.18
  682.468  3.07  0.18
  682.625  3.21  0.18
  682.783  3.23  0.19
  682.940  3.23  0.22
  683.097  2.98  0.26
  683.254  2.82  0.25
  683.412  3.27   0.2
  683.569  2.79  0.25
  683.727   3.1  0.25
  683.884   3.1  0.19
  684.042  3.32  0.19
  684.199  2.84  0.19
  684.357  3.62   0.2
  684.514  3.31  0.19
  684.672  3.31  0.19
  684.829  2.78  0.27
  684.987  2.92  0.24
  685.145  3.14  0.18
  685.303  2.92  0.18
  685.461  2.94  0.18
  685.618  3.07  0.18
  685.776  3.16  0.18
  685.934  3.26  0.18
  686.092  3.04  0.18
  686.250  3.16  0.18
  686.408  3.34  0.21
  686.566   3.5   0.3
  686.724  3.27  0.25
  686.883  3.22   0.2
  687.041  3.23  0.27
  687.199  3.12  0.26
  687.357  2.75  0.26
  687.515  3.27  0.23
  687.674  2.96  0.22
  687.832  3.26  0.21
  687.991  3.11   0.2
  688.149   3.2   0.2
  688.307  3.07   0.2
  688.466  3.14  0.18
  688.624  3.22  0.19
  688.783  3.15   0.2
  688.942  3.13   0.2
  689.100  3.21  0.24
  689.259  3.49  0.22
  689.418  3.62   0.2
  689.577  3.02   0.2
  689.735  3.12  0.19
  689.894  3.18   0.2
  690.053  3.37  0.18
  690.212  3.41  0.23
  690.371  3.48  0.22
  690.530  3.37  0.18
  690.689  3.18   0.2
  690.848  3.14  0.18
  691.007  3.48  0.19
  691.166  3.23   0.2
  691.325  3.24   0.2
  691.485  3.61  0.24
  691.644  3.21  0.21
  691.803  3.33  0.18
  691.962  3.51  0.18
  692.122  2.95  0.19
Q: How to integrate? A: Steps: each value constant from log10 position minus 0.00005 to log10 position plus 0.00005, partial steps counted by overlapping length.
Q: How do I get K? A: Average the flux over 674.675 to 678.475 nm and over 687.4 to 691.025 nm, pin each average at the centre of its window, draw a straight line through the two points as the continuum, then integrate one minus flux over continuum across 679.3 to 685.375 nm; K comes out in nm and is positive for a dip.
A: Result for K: 0.19 nm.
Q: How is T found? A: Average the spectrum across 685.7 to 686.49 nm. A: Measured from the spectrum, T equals 3.19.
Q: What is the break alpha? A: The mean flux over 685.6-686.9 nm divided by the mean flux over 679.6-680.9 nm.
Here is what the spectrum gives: 1.04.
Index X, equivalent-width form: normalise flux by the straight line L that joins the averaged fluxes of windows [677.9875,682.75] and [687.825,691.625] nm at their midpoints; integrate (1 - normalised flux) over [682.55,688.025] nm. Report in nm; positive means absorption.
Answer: 0.12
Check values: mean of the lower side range 3.12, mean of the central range 3.13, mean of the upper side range 3.27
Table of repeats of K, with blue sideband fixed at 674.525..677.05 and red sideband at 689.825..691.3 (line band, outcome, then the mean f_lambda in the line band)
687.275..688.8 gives 0.09 nm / 3.11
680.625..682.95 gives 0.09 nm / 3.13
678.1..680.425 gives 0.07 nm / 3.13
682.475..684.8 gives 0.09 nm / 3.14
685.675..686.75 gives 0.01 nm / 3.24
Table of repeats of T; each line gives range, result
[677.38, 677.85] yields 3.09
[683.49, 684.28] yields 3.03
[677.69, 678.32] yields 3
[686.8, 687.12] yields 3.22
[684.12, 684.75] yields 3.27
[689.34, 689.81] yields 3.26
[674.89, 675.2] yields 3.35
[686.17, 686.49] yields 3.25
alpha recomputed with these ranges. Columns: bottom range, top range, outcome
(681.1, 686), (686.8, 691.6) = 1.04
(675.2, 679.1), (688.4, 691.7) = 1.04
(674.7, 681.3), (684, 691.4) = 1.01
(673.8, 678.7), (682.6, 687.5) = 0.99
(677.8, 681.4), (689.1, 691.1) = 1.07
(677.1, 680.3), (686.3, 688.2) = 1.02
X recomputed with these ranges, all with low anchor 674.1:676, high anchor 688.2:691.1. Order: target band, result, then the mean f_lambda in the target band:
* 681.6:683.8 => 0.08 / 3.1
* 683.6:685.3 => 0.06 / 3.12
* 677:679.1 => 0.04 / 3.13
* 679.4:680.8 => 0.06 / 3.07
